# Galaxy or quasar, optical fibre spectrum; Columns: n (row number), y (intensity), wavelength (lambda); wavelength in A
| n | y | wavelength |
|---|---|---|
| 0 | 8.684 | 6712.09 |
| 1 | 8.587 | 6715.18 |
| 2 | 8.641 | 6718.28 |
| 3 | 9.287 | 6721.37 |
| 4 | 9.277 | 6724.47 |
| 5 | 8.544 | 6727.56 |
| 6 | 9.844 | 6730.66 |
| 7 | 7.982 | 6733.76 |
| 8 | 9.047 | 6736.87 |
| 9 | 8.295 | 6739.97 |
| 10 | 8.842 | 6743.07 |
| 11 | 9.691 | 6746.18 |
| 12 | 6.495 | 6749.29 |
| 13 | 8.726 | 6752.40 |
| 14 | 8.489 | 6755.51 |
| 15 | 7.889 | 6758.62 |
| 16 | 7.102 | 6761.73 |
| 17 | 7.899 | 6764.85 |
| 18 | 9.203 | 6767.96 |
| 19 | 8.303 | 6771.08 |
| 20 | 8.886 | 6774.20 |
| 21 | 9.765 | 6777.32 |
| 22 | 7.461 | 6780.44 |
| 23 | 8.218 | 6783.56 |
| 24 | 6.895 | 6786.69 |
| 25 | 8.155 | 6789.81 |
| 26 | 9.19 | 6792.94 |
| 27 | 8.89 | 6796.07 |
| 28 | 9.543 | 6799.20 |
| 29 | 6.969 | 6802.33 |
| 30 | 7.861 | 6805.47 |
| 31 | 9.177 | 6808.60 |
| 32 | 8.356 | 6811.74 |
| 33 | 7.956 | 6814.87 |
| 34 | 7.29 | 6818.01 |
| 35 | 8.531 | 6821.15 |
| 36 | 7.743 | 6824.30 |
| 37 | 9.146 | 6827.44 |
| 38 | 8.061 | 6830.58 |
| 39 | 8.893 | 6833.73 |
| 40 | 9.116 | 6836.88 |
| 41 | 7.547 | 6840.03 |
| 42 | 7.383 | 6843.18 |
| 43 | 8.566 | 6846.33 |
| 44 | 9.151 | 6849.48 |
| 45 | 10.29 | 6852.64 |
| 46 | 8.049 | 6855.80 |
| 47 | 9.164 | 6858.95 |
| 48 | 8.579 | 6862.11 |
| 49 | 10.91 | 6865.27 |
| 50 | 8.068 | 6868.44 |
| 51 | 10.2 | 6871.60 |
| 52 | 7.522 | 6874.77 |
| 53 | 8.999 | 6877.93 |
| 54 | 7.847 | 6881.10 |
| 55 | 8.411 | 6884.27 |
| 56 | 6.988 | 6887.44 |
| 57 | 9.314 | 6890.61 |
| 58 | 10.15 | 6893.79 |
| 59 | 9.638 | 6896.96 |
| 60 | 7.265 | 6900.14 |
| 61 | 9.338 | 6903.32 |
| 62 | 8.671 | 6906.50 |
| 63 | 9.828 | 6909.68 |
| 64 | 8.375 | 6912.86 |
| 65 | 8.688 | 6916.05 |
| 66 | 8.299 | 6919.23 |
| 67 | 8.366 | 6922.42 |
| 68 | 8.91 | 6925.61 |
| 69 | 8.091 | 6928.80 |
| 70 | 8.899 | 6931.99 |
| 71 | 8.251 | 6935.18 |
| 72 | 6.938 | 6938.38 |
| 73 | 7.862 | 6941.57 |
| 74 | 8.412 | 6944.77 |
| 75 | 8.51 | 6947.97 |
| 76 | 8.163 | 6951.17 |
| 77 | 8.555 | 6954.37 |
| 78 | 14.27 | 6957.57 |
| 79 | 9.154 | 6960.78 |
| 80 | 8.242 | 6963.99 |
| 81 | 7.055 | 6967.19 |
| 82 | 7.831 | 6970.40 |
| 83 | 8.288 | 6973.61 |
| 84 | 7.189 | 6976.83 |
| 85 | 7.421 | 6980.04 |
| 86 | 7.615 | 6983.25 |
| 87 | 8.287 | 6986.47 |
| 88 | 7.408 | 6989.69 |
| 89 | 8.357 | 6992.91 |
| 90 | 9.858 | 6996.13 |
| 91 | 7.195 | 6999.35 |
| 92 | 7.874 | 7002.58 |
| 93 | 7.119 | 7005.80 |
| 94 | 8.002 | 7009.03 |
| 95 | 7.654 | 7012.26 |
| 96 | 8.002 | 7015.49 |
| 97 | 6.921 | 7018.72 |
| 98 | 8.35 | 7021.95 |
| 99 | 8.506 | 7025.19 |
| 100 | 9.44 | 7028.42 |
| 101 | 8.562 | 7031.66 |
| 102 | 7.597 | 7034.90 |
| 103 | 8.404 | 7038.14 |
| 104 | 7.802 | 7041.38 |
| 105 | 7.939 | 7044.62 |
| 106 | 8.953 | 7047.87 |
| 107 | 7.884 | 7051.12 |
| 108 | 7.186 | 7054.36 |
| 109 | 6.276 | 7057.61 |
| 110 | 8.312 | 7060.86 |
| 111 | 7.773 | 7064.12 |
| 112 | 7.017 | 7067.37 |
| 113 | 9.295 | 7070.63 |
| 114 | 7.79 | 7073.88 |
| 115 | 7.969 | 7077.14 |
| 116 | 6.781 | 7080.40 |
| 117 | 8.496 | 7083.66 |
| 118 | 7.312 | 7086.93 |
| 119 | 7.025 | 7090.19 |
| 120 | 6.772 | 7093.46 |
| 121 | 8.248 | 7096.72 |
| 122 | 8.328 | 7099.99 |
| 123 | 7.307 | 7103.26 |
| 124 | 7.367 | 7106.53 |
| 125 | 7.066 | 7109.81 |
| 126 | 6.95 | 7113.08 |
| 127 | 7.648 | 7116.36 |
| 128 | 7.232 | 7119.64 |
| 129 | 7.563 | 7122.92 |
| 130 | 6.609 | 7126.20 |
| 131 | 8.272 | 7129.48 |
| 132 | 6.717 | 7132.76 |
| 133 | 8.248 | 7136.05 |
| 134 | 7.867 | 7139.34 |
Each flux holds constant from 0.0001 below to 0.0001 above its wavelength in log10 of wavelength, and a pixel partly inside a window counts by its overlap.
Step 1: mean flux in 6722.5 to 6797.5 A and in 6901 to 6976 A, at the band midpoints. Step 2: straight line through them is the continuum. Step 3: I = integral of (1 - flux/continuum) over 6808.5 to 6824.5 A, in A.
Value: 0.7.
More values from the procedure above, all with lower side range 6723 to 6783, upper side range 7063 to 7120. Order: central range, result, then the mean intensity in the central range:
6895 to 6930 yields -2.7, 8.7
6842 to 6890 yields -2.9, 8.7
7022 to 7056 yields -2.2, 8.23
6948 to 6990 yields -2.8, 8.45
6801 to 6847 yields 0.8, 8.17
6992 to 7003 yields -0.7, 8.37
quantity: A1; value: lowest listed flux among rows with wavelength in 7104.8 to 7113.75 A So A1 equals 6.95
